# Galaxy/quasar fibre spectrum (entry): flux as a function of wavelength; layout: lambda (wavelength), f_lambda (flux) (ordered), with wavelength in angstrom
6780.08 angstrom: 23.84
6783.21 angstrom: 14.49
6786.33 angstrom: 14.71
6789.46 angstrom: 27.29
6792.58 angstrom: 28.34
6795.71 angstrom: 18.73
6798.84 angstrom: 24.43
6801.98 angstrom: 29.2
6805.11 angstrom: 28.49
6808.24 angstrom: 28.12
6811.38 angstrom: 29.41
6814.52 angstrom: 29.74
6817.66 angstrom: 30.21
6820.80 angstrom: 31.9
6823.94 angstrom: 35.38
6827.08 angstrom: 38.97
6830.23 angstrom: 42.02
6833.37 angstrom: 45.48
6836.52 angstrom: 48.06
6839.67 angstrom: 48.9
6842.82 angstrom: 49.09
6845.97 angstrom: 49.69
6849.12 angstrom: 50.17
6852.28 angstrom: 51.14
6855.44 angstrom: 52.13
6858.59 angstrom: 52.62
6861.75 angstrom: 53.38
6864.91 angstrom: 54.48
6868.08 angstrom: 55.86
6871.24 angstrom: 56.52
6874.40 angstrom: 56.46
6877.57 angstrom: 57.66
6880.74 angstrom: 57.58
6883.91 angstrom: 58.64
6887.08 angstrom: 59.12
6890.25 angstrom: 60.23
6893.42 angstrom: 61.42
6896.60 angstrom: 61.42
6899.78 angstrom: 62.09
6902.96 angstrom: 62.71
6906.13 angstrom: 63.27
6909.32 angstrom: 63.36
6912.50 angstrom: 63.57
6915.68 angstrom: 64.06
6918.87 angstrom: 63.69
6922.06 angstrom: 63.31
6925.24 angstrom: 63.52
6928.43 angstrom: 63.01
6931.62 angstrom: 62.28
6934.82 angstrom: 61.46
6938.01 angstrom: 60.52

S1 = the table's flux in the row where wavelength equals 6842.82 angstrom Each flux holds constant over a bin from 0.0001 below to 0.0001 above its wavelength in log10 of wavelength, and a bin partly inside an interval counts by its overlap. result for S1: 49.09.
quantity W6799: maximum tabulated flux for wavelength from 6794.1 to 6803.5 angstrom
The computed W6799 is 29.2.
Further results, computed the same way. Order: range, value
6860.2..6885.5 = 58.64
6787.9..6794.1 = 28.34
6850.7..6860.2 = 52.62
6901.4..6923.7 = 64.06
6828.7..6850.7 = 50.17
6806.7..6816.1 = 29.74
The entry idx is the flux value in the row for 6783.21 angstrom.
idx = 14.49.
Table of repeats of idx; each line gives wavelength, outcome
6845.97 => 49.69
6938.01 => 60.52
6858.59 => 52.62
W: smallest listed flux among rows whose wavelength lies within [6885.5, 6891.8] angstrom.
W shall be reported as 59.12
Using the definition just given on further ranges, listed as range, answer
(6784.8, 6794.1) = 14.71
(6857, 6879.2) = 52.62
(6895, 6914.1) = 61.42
